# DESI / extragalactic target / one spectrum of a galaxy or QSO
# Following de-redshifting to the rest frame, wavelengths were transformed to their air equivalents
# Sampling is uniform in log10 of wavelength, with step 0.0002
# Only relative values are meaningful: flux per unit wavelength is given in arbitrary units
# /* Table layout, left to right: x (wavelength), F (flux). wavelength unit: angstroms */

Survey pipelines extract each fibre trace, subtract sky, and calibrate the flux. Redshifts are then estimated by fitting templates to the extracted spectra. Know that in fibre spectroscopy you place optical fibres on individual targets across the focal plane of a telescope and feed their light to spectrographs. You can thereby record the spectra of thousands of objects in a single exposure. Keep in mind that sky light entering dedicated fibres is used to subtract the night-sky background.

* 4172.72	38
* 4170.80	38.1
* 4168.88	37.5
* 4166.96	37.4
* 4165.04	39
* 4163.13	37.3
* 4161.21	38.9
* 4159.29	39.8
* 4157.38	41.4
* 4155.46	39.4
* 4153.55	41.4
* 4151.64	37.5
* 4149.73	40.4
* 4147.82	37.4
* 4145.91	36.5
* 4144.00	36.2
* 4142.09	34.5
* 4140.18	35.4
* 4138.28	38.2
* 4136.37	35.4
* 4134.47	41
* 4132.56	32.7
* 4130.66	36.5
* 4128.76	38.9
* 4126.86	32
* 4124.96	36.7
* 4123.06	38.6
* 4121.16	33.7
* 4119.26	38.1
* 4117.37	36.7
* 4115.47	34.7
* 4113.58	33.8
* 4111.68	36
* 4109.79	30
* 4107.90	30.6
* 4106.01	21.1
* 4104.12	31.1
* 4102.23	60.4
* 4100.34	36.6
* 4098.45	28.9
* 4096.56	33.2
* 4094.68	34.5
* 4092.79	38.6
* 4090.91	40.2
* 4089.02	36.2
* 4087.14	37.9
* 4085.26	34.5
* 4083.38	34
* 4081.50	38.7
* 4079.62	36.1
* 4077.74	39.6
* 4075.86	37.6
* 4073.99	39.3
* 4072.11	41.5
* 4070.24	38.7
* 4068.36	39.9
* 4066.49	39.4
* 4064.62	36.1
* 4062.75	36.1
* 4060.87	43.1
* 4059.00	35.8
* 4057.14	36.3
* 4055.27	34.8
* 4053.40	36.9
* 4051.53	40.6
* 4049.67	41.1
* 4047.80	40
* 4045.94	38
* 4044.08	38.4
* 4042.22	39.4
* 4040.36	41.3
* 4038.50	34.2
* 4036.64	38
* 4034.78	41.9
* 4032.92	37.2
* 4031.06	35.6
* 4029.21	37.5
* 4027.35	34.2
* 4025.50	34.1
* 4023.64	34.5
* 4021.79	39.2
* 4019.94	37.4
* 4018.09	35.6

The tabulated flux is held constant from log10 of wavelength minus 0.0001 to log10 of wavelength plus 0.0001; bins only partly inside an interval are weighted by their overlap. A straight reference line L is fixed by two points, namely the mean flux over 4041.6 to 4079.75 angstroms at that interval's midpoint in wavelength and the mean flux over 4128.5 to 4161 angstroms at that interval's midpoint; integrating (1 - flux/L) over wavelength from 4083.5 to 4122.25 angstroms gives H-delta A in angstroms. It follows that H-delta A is 2.9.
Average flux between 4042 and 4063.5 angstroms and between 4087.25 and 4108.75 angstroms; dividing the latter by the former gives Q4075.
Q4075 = 0.9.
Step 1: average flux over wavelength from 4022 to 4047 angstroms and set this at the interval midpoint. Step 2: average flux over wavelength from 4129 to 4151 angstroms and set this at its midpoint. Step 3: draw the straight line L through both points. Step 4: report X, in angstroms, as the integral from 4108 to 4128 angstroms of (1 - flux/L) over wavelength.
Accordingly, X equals 1.1 angstroms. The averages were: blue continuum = 37.3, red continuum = 36.8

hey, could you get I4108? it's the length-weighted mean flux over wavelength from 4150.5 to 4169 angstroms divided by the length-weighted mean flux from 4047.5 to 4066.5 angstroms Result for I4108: 1.0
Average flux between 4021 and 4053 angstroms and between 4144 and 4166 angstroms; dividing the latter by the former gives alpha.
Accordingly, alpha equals 1.0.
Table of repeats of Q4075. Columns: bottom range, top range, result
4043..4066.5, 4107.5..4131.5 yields 0.92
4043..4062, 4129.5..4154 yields 0.96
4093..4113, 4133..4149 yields 1.07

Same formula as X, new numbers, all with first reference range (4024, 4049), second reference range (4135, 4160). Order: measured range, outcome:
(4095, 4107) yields 0.85 angstroms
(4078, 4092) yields 0.31 angstroms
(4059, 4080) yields -0.58 angstroms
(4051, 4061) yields 0.08 angstroms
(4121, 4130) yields 0.41 angstroms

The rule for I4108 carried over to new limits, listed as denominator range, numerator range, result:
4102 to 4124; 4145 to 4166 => 1.13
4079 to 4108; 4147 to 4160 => 1.10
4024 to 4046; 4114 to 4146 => 0.97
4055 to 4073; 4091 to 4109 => 0.92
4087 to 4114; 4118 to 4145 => 1.03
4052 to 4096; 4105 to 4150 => 0.93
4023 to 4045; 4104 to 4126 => 0.90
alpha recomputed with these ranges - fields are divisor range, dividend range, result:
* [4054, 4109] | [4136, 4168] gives 1.03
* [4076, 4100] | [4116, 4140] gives 1.01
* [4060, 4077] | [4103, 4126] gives 0.86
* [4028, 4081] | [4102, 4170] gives 0.95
